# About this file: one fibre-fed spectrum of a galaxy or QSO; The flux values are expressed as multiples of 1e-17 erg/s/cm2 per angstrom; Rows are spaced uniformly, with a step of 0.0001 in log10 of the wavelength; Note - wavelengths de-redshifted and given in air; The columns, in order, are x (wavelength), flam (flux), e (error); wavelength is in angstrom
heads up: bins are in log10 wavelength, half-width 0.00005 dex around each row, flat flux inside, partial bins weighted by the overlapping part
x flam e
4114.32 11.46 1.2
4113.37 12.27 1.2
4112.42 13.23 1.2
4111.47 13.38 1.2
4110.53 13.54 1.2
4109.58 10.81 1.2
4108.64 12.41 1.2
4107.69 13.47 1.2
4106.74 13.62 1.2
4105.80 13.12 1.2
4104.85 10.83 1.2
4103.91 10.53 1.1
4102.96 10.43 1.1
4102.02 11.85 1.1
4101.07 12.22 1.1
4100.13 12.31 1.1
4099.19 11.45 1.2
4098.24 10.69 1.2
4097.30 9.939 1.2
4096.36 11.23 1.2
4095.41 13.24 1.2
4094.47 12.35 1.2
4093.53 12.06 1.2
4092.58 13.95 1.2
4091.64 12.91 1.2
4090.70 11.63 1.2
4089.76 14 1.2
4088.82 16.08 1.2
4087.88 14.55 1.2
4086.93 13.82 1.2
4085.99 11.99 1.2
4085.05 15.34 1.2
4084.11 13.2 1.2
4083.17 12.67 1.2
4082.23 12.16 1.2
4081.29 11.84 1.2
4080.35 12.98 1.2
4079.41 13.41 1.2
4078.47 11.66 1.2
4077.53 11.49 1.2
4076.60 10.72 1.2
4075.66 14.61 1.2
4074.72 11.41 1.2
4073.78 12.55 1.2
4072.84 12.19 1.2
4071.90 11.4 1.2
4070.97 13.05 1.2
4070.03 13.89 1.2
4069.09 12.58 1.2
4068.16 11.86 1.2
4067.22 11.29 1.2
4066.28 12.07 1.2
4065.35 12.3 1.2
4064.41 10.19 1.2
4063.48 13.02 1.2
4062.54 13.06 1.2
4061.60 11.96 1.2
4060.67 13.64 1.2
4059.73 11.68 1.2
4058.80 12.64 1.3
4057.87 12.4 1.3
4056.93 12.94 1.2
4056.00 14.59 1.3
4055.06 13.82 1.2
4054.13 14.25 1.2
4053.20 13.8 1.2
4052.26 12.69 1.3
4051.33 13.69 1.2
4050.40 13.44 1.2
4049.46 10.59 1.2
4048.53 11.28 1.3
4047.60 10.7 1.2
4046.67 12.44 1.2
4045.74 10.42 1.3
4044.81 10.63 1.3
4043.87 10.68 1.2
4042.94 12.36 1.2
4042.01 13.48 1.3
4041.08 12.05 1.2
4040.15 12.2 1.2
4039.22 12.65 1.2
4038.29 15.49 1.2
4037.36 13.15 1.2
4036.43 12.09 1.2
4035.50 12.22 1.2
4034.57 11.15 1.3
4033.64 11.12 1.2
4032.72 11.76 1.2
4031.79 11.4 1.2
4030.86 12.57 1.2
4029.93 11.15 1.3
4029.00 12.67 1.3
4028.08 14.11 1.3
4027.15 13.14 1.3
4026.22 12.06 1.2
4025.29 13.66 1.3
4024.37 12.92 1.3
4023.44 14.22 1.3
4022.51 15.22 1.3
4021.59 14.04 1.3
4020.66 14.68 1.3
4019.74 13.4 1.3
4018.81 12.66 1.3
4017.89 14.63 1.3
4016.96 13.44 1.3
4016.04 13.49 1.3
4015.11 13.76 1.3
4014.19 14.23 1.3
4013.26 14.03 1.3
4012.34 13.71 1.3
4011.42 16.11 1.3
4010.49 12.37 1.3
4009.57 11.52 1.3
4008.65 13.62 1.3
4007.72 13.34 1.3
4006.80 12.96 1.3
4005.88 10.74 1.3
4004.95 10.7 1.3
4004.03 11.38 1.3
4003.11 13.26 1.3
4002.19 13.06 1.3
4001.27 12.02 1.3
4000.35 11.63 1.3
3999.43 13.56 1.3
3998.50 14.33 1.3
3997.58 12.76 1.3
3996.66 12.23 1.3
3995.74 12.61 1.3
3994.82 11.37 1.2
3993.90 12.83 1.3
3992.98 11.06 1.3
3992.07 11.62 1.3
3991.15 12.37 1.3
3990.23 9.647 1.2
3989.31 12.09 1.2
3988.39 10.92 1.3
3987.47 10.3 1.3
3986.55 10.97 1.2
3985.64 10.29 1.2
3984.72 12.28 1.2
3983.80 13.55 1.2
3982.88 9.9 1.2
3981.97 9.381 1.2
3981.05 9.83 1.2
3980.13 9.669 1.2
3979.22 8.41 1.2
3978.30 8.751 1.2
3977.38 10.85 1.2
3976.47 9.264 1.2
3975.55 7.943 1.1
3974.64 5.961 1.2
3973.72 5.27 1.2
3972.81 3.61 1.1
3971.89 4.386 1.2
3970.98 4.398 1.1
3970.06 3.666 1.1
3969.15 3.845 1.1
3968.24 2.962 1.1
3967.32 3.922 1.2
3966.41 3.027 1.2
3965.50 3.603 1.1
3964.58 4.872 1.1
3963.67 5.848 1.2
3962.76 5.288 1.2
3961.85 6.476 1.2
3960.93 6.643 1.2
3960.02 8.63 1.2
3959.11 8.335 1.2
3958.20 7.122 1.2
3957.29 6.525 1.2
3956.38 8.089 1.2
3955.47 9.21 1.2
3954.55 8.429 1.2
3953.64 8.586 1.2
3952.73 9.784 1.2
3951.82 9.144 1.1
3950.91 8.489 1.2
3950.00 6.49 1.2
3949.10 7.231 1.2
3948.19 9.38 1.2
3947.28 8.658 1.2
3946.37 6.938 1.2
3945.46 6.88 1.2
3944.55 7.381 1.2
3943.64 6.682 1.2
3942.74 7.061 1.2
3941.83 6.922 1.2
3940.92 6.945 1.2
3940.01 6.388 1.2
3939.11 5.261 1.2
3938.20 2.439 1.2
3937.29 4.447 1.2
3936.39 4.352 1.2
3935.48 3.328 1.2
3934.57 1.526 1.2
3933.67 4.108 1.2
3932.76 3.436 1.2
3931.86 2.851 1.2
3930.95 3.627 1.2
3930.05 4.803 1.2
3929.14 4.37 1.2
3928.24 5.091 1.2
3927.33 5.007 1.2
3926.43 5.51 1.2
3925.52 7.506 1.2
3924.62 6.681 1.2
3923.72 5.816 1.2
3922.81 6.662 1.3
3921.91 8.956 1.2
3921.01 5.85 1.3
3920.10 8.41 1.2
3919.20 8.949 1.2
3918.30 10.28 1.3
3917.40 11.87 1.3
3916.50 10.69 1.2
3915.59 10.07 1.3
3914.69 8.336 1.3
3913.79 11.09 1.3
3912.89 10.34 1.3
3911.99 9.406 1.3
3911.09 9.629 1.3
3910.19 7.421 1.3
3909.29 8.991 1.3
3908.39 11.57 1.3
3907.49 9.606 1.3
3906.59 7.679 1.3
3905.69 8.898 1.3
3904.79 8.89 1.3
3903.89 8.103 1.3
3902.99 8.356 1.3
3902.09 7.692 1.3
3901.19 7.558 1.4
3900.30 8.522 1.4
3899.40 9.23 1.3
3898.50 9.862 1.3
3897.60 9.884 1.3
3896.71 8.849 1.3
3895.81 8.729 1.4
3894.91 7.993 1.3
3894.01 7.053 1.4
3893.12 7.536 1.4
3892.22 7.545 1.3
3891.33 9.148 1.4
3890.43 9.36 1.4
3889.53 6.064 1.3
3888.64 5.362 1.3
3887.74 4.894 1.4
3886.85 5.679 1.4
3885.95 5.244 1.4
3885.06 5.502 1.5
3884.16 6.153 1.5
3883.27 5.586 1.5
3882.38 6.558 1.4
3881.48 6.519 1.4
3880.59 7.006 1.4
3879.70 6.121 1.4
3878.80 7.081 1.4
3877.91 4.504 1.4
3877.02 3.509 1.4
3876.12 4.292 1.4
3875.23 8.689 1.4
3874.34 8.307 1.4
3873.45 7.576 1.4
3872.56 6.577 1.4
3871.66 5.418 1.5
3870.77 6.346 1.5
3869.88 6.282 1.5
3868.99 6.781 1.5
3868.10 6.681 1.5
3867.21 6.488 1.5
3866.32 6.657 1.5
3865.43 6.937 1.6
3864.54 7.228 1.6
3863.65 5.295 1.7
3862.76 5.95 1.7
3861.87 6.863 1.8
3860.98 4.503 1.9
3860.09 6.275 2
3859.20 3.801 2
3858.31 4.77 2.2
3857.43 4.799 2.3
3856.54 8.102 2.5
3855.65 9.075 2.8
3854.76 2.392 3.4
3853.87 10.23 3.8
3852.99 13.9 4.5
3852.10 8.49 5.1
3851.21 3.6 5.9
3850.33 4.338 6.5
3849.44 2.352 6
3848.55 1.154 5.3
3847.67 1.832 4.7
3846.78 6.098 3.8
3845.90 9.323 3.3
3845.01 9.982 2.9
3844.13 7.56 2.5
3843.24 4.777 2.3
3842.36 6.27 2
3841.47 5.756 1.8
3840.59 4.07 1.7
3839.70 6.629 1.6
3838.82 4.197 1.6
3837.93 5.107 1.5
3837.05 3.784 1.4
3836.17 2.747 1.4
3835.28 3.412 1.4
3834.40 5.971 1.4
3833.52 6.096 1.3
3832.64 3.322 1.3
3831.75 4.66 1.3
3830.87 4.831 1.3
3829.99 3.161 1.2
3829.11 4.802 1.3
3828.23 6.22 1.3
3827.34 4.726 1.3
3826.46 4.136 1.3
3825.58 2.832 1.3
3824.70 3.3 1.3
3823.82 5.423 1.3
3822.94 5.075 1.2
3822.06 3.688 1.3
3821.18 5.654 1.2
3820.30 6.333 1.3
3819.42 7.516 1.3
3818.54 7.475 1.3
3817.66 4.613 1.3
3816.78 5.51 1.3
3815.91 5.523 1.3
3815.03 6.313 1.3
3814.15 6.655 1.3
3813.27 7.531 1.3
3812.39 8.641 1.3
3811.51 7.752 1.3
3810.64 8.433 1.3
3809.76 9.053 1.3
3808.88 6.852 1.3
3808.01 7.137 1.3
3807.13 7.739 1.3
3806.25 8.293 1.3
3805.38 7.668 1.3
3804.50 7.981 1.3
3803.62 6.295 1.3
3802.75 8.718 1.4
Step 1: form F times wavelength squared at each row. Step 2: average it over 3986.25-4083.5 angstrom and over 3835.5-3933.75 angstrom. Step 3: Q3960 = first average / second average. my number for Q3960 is 1.98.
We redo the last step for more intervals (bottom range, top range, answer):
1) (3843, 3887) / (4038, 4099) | 2.24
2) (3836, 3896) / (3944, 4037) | 1.77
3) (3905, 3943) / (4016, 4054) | 1.93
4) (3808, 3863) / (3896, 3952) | 1.34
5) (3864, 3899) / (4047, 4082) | 2.00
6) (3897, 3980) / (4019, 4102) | 1.90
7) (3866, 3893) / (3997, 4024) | 2.21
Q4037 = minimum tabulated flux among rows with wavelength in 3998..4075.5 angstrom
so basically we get 10.19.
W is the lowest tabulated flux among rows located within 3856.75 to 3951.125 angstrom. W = 1.526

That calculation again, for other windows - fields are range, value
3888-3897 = 5.362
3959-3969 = 2.962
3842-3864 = 1.154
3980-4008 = 9.381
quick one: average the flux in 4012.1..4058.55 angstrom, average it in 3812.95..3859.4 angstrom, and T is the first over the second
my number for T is 2.3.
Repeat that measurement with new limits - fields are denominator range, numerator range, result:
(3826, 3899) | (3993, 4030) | 2.14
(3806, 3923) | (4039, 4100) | 1.85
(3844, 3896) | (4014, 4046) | 2.01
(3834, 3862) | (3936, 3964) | 1.25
